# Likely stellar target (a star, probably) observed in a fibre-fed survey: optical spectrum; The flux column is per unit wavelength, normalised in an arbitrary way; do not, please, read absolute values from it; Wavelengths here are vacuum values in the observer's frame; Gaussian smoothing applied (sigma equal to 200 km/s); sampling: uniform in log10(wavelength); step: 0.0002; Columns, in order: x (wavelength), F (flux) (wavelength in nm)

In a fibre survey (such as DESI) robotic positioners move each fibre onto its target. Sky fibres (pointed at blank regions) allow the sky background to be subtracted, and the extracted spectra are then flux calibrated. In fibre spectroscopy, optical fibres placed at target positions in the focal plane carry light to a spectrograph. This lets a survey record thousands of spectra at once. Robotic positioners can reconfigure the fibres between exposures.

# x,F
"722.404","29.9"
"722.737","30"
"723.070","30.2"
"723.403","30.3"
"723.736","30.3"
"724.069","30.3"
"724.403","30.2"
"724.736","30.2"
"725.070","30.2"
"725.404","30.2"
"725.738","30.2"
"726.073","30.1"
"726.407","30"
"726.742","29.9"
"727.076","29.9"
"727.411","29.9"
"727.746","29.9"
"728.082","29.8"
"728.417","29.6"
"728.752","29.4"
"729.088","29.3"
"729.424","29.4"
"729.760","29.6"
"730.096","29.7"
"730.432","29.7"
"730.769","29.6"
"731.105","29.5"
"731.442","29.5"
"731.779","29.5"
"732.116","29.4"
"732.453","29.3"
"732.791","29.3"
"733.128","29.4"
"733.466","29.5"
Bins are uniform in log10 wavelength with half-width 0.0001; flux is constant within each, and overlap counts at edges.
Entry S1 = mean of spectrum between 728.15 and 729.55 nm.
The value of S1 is 29.5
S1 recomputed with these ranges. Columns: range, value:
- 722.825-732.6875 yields 29.8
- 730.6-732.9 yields 29.4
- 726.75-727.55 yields 29.9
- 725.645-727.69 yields 30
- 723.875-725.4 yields 30.2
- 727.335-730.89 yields 29.6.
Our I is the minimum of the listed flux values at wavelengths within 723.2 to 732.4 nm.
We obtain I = 29.3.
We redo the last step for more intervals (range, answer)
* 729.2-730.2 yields 29.4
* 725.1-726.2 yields 30.1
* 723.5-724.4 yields 30.3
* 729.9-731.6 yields 29.5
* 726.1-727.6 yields 29.9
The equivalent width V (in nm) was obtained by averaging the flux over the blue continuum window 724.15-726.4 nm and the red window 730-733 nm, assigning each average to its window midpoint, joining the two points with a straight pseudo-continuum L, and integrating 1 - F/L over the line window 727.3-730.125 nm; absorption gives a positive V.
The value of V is 0.02 nm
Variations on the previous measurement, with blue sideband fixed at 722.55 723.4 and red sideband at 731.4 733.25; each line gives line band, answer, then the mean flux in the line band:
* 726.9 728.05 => 0.00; 29.9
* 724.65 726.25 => -0.01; 30.2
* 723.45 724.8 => -0.01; 30.3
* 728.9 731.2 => 0.00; 29.5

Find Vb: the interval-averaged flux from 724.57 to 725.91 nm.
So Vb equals 30.2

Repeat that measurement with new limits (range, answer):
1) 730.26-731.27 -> 29.6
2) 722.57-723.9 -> 30.2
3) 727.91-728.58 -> 29.7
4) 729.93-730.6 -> 29.7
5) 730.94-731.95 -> 29.5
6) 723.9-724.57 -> 30.3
